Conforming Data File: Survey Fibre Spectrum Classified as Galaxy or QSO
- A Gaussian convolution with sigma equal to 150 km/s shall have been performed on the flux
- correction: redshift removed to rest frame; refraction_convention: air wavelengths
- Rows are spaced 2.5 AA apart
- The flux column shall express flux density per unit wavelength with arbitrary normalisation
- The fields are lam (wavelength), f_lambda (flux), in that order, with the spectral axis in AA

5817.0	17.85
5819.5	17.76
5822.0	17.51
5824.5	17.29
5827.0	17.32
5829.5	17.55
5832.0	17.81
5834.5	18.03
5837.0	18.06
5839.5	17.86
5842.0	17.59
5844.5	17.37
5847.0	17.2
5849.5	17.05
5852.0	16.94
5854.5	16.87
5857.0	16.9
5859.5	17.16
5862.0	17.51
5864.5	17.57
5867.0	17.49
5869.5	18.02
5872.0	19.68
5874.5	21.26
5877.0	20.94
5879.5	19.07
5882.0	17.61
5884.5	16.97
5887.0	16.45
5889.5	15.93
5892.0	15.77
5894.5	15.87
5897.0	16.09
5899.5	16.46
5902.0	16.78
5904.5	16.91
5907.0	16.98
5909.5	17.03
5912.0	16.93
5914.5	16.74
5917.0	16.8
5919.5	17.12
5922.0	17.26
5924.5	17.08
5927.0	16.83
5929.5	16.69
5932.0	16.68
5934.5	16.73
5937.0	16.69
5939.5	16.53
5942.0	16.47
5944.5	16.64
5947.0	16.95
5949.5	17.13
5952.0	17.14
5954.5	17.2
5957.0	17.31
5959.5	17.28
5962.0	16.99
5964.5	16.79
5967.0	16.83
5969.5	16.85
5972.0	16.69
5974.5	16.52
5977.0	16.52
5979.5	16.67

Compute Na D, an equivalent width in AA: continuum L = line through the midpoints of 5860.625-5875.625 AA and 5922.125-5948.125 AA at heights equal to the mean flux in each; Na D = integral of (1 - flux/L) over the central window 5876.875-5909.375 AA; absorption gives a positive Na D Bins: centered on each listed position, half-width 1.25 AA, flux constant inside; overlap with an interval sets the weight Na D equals 1.7 AA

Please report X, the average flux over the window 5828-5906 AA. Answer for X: 17.5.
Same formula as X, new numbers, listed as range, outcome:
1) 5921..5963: 16.9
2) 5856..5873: 17.7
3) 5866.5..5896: 17.9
